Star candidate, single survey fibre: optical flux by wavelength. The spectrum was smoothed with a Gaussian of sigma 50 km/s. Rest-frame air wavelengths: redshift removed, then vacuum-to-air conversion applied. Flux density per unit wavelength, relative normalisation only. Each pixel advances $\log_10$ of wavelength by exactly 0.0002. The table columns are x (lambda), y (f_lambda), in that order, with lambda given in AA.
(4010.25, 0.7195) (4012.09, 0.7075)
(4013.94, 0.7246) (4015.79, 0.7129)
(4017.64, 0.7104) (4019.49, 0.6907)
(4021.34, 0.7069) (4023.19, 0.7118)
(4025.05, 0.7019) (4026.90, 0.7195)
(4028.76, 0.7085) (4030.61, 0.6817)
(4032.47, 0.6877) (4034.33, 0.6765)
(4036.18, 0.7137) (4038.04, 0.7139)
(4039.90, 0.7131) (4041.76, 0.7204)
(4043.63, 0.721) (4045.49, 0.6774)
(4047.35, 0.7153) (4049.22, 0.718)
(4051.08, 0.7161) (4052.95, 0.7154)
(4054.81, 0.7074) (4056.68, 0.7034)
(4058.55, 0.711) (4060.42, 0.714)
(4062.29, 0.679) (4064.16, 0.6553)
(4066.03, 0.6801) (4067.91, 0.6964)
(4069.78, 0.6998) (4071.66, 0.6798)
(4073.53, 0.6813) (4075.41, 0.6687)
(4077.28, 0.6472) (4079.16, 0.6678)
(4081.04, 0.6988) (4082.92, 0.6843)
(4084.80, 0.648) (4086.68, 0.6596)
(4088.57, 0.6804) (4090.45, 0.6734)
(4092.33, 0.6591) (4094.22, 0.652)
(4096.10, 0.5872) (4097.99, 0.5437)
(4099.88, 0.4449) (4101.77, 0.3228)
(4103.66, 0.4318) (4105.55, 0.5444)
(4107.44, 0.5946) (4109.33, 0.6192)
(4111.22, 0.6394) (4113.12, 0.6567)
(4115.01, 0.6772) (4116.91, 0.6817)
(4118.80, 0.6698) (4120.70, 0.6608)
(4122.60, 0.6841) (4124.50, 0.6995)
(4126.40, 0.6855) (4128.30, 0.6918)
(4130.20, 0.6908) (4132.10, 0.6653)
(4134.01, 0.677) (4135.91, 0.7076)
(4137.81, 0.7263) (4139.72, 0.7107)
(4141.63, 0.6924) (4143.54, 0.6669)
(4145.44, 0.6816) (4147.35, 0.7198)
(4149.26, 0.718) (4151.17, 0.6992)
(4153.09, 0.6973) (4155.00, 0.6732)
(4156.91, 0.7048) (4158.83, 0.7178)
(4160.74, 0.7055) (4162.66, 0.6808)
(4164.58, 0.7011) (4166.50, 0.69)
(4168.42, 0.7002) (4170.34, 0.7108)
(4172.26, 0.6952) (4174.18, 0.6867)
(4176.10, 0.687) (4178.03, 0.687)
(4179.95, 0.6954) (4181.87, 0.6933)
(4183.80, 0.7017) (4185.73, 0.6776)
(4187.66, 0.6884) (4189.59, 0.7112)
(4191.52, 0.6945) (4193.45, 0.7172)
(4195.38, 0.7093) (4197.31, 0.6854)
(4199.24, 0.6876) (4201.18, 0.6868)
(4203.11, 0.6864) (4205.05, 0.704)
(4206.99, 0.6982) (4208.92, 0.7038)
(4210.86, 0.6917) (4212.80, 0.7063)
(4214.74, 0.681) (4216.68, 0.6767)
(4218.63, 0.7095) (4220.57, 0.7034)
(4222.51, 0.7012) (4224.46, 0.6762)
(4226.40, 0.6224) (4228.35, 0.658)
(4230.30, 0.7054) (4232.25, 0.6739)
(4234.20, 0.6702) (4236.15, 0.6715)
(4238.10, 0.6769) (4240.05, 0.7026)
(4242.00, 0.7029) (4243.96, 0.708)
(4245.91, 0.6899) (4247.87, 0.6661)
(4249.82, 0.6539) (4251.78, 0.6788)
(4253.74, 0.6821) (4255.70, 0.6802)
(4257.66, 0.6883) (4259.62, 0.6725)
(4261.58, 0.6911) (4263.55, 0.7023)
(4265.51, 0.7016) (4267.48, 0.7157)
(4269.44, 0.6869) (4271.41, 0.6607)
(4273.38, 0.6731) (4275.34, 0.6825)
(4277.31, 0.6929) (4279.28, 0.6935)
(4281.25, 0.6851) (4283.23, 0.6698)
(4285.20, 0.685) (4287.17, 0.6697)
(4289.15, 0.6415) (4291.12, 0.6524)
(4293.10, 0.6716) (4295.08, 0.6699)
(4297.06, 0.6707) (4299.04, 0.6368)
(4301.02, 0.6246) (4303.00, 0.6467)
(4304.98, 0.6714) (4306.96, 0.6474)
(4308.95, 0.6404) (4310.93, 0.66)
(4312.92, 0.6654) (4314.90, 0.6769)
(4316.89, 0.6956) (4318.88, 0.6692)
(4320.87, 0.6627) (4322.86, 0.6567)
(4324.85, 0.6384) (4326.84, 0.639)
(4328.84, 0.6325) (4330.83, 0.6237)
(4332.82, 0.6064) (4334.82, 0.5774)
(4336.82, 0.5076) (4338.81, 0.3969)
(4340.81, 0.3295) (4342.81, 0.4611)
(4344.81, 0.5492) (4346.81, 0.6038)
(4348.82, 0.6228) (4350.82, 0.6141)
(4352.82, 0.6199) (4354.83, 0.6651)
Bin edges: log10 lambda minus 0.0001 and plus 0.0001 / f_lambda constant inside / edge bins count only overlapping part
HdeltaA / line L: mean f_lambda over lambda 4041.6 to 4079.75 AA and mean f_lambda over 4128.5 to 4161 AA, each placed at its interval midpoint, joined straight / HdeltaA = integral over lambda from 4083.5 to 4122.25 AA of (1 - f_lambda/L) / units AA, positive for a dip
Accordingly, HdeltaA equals 5.07 AA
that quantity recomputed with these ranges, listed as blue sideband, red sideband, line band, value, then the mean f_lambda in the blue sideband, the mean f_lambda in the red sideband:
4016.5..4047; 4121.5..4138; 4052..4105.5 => 4.36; 0.704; 0.69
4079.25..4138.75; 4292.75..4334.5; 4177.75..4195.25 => -1.54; 0.635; 0.651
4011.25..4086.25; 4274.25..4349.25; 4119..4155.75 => -1.01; 0.697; 0.627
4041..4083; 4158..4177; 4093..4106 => 3.54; 0.694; 0.697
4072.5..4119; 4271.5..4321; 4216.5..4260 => -1.98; 0.617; 0.666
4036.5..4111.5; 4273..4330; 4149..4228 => -4.35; 0.652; 0.663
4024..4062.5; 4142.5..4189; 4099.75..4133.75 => 3.86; 0.706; 0.695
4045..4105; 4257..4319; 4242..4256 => -0.28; 0.649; 0.672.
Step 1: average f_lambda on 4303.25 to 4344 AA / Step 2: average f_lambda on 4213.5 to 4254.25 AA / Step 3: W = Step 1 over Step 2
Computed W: 0.89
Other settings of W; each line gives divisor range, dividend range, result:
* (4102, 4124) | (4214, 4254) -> 1.11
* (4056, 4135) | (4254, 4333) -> 1.03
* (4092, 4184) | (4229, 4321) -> 1.02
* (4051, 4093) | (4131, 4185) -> 1.02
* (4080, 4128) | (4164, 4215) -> 1.12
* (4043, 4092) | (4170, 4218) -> 1.01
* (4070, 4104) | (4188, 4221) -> 1.13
